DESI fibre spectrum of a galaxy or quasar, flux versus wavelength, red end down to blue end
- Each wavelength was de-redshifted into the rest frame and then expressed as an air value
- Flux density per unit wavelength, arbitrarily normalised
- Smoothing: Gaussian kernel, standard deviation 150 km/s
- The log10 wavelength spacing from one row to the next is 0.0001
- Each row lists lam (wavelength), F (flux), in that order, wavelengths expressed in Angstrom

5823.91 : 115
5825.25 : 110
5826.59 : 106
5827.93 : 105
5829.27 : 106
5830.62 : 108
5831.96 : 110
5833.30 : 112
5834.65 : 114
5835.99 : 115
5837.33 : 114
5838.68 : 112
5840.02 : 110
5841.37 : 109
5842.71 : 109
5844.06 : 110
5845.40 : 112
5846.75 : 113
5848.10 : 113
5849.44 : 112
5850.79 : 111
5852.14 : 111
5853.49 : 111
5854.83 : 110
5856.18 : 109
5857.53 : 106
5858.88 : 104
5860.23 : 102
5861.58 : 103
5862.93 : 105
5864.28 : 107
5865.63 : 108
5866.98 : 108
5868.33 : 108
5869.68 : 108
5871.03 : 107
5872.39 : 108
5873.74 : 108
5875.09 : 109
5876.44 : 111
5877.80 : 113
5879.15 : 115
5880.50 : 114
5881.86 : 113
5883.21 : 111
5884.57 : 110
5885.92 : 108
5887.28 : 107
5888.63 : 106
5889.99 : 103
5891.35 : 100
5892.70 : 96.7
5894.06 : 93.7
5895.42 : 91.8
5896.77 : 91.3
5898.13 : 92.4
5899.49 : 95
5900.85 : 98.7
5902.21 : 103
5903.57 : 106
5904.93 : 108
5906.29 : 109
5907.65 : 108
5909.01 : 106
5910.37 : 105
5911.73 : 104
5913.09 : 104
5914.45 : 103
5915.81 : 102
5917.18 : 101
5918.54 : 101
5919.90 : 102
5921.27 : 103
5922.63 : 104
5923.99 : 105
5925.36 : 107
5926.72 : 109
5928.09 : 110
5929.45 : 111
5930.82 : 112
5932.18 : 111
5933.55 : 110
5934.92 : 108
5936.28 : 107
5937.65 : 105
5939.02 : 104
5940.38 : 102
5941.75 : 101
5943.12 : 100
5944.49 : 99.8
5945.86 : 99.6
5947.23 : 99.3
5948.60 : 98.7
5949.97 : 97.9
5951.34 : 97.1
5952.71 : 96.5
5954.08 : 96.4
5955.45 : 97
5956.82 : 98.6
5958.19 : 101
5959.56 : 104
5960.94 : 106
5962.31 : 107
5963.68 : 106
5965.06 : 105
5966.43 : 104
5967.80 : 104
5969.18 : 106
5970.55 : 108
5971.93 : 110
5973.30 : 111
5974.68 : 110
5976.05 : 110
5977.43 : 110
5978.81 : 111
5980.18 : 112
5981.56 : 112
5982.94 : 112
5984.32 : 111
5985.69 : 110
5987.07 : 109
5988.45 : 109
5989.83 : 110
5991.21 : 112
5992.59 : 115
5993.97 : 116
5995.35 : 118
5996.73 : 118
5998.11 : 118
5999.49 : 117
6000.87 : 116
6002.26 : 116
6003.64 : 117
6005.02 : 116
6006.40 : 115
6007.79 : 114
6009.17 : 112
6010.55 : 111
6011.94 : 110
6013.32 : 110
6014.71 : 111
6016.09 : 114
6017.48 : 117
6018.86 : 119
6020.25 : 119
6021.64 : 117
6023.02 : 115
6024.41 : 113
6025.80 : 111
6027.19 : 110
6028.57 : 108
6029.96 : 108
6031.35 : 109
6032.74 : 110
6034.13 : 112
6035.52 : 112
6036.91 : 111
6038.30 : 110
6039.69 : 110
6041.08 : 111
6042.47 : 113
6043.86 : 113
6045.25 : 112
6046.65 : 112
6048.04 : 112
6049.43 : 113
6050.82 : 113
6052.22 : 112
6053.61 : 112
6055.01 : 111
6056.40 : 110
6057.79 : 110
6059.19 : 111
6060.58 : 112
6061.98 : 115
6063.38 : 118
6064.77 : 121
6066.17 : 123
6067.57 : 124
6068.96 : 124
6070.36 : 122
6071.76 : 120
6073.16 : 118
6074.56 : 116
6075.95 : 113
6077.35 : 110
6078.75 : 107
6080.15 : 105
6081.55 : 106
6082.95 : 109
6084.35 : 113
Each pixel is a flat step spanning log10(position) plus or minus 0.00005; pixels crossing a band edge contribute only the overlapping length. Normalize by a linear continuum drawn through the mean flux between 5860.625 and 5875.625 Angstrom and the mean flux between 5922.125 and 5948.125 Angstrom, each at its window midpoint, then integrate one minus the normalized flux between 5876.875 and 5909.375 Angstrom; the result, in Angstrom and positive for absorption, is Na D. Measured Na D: 0.7 Angstrom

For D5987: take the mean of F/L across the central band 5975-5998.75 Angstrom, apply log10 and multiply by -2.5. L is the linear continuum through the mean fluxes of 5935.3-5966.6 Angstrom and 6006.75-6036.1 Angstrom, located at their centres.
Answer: -0.053 mag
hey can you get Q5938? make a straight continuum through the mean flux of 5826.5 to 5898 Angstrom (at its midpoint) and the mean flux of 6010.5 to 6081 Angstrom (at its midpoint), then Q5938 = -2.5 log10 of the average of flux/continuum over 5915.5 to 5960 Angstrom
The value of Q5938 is 0.07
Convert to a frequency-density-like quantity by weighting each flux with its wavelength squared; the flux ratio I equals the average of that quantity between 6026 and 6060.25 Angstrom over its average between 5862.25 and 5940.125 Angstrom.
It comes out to 1.1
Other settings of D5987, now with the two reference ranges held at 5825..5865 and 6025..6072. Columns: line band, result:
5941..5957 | 0.133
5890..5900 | 0.162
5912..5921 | 0.086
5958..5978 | 0.048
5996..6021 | -0.024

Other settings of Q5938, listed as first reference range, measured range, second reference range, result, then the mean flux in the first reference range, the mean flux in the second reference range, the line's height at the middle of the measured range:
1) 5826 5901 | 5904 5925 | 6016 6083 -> 0.05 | 107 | 113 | 109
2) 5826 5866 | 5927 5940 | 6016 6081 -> 0.03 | 109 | 114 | 111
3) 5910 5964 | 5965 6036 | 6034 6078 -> -0.03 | 103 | 114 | 109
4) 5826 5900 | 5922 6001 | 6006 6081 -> 0.04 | 107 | 113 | 111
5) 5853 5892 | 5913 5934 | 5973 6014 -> 0.04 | 108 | 113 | 110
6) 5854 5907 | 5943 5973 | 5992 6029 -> 0.09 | 105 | 115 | 111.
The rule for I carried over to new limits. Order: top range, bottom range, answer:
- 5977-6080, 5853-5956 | 1.13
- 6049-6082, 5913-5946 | 1.14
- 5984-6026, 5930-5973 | 1.12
